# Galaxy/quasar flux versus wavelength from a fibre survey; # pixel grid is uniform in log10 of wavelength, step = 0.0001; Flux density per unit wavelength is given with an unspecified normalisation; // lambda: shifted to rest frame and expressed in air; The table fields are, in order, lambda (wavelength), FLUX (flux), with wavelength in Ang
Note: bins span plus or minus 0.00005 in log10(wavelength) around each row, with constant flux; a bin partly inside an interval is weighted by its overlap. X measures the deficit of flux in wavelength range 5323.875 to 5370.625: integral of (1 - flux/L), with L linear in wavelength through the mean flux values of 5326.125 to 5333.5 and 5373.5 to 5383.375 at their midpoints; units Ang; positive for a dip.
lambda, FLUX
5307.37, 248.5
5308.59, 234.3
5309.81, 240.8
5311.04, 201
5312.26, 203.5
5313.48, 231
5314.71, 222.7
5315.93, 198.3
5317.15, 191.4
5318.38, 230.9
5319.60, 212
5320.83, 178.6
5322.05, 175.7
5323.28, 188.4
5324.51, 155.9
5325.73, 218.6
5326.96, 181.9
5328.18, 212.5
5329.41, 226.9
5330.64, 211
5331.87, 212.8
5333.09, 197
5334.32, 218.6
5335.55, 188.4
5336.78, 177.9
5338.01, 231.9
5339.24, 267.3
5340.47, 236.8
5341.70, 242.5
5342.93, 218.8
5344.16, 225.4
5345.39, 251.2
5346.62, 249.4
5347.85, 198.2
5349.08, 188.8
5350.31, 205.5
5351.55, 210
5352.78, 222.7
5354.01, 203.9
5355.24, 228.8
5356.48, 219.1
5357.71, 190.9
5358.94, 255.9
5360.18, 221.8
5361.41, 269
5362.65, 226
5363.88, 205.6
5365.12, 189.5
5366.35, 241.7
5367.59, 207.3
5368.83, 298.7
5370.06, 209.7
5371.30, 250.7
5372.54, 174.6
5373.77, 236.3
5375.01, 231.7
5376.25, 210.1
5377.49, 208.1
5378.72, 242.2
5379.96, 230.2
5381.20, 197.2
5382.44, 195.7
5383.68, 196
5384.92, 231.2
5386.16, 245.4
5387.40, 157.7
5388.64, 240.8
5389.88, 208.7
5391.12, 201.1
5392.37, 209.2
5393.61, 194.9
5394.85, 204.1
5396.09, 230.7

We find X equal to -1.7 Ang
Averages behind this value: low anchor 208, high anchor 218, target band 219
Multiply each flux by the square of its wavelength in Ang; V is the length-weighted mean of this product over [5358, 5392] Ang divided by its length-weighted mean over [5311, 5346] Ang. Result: 1.1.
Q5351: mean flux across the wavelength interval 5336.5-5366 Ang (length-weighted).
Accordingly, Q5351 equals 223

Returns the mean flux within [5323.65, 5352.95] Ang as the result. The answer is 214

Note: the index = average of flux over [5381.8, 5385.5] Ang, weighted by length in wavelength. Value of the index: 207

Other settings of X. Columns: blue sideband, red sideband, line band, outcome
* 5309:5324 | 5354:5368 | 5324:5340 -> 0.3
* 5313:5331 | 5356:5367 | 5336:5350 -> -0.7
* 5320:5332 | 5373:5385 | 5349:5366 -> -0.8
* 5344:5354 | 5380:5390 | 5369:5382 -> -0.6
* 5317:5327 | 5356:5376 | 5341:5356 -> -0.5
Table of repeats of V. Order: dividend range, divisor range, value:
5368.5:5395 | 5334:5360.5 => 0.99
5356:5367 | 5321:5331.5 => 1.16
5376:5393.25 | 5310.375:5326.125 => 1.09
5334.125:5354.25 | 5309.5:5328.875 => 1.10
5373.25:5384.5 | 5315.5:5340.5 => 1.08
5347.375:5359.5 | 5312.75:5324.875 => 1.08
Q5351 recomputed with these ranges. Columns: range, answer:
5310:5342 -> 208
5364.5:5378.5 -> 224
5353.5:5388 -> 221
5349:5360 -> 215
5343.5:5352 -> 218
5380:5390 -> 210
